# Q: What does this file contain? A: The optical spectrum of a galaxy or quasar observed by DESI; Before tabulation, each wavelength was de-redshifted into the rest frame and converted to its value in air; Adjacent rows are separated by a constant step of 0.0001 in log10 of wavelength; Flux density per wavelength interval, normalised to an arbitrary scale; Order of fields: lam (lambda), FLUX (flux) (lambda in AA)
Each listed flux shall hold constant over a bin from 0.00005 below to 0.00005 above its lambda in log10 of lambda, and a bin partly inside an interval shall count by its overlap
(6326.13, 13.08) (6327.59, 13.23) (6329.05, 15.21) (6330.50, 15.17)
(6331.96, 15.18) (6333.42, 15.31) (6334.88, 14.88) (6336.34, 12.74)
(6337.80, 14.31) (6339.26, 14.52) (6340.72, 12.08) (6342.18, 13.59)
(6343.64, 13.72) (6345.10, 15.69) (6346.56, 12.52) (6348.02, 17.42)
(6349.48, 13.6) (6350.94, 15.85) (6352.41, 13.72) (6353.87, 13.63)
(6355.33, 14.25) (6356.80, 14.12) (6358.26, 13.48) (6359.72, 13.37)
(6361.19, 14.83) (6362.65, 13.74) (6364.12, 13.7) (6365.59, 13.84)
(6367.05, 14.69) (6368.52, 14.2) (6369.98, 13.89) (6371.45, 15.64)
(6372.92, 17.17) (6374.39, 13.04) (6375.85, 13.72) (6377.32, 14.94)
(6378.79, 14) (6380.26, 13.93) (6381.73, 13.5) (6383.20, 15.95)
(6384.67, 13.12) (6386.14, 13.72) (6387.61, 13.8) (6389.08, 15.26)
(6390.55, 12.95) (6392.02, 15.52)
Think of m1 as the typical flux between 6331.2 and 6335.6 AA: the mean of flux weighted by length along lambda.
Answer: 15.1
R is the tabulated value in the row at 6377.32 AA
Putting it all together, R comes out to 14.94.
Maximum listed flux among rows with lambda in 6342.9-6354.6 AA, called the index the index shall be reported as 17.42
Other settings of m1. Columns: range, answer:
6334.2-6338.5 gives 14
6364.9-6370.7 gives 14.2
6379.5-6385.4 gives 14.1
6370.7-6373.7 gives 16.3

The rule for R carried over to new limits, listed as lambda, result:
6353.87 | 13.63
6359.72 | 13.37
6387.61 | 13.8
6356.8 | 14.12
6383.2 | 15.95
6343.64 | 13.72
